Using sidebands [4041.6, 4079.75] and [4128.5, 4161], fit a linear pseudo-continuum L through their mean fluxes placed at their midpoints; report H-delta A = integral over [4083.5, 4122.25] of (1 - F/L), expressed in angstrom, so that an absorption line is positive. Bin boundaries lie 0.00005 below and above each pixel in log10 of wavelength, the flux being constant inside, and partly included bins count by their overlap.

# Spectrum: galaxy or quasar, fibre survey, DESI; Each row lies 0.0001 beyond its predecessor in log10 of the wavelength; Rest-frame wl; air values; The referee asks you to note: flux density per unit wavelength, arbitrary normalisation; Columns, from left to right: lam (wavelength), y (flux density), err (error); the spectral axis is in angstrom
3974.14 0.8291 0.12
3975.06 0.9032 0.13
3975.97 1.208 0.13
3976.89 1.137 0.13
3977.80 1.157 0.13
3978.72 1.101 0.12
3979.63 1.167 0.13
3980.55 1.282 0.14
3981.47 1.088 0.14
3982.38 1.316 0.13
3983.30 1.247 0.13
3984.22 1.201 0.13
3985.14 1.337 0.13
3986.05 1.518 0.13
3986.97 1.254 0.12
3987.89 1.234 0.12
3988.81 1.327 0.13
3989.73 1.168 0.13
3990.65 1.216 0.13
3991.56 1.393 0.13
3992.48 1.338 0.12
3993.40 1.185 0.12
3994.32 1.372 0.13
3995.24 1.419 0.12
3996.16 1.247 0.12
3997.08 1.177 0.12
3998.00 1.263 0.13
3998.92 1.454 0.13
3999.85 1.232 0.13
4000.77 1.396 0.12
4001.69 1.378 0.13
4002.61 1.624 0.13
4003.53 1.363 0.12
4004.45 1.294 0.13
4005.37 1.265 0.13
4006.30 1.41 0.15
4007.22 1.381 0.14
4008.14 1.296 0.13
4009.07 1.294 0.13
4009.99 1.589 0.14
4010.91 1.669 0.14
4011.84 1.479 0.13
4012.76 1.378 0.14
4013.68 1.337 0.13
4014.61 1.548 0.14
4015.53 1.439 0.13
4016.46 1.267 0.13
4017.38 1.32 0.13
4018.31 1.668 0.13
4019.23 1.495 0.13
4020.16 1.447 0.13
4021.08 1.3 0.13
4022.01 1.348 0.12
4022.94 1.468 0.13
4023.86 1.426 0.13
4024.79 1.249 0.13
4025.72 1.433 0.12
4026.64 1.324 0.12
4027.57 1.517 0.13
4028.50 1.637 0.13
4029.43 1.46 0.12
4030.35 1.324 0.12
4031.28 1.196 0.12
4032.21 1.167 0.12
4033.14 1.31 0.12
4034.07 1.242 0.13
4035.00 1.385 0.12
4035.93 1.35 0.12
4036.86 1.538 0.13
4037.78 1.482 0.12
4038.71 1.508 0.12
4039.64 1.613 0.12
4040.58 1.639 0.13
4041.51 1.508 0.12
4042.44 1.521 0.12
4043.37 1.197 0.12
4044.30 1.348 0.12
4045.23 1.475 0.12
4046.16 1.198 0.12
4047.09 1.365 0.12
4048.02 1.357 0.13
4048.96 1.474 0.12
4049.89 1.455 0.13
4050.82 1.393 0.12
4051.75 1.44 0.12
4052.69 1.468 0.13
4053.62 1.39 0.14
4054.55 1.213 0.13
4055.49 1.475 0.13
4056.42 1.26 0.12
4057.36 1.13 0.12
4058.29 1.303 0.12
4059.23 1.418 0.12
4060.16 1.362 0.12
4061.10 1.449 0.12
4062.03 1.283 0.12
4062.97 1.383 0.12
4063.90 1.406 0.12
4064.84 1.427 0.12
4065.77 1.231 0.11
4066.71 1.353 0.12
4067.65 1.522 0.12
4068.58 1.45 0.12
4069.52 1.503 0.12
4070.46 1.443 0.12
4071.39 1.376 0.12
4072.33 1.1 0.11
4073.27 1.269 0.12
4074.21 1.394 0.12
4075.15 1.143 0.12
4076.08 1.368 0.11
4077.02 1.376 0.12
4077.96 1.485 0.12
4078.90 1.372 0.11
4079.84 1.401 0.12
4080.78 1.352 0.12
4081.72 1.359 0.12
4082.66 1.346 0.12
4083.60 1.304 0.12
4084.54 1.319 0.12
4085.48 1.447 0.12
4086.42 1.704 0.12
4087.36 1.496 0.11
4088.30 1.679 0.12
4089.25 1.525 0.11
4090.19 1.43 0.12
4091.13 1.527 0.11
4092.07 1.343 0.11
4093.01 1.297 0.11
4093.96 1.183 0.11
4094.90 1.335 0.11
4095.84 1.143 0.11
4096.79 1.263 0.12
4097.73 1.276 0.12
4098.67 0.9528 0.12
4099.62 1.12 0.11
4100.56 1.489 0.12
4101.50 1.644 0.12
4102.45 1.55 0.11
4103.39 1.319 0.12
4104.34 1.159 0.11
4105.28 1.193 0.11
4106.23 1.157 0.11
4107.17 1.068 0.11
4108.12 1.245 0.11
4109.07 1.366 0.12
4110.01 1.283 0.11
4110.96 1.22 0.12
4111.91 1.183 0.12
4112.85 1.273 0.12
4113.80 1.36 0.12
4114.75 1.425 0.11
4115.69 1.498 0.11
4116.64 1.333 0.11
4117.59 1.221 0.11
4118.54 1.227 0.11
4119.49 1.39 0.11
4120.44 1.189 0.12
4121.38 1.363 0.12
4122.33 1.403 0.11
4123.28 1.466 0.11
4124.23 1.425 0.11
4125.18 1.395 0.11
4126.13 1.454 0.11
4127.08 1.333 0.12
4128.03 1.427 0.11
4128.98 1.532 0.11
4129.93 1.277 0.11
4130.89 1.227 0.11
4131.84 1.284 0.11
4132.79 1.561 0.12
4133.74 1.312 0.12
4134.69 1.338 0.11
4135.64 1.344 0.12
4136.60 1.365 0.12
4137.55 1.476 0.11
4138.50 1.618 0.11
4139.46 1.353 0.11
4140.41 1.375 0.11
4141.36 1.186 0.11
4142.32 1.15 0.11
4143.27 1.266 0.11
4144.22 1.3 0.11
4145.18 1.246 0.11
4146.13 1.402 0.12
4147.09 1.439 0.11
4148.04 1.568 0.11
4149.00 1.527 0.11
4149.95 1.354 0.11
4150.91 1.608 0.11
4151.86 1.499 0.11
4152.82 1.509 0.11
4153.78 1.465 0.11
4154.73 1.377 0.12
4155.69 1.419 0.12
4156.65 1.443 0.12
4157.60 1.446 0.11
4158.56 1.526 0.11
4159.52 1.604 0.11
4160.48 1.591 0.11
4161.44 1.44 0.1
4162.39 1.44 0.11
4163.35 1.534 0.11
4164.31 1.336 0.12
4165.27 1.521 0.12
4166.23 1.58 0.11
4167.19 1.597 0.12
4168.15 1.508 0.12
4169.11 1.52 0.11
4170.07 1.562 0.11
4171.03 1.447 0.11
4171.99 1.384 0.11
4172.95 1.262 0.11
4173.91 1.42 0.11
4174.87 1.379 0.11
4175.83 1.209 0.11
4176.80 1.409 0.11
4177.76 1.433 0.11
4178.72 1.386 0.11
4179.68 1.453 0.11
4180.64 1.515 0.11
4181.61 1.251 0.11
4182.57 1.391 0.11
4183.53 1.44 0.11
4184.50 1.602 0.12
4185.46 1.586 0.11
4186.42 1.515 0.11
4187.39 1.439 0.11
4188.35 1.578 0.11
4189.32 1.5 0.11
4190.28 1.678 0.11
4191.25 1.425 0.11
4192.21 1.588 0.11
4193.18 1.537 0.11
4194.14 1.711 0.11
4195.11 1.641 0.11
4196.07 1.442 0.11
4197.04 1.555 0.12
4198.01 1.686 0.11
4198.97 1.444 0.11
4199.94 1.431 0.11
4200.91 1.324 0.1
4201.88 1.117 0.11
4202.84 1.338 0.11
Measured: 1.6 angstrom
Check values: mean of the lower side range 1.37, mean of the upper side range 1.41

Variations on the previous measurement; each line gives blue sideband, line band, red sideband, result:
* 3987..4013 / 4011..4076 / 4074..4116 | -2.1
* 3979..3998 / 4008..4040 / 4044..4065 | -2.2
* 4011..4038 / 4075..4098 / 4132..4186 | 0.5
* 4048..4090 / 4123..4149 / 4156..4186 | 1.0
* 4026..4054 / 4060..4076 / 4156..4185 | 0.7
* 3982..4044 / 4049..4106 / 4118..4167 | 1.3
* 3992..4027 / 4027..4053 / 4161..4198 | -0.2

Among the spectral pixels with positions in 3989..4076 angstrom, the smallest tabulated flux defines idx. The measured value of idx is 1.1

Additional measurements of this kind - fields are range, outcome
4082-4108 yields 0.9528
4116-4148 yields 1.15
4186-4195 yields 1.425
